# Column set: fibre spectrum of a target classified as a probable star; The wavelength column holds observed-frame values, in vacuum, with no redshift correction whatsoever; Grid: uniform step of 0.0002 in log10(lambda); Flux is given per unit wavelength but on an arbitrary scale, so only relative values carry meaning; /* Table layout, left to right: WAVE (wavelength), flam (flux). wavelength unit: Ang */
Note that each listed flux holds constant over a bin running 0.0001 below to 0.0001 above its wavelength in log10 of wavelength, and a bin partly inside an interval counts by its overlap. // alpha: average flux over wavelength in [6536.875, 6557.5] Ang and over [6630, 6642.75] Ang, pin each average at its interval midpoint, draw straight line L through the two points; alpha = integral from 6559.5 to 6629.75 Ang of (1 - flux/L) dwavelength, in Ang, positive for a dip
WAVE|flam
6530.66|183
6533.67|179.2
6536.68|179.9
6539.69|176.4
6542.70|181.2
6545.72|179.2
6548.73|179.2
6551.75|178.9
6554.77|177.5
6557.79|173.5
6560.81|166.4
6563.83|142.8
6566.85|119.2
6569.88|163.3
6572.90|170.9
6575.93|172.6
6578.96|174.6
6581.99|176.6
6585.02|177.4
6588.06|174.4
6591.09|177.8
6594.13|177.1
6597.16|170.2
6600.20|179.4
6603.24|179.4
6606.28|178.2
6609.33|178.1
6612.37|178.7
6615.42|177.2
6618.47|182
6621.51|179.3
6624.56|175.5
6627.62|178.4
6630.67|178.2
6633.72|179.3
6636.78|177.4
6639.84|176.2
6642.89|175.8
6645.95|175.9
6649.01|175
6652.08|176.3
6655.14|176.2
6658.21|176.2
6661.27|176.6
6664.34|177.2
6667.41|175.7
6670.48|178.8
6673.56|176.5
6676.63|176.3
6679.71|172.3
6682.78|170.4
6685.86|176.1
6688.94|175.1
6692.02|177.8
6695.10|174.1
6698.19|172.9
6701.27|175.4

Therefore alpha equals 2.4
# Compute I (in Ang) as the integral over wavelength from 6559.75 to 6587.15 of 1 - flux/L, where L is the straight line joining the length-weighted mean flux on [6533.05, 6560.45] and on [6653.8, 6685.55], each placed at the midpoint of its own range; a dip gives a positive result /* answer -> 2.2 Ang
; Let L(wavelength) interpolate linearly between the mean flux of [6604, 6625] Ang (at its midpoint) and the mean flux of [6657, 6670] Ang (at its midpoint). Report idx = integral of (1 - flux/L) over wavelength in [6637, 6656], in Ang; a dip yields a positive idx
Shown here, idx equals 0.1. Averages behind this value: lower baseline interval 179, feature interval 176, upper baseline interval 177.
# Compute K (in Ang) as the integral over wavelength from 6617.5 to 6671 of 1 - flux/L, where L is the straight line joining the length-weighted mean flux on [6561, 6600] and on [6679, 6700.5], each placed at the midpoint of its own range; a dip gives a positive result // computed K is -1.9 Ang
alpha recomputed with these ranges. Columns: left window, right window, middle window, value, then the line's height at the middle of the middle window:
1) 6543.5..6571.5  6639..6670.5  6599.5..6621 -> -1.00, 171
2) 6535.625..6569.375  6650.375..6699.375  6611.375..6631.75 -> -0.72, 172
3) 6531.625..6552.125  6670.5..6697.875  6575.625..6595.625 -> 0.22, 178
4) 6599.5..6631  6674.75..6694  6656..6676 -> -0.12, 176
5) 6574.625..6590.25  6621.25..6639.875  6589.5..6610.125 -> -0.12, 176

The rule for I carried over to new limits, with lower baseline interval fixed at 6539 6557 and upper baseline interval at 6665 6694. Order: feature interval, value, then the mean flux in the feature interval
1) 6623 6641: -0.1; 177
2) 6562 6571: 1.8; 142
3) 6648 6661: 0.0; 176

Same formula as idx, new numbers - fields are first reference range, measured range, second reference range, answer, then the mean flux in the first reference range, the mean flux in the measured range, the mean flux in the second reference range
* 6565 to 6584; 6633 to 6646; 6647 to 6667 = -0.3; 163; 177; 176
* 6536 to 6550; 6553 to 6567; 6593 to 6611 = 1.5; 179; 160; 177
